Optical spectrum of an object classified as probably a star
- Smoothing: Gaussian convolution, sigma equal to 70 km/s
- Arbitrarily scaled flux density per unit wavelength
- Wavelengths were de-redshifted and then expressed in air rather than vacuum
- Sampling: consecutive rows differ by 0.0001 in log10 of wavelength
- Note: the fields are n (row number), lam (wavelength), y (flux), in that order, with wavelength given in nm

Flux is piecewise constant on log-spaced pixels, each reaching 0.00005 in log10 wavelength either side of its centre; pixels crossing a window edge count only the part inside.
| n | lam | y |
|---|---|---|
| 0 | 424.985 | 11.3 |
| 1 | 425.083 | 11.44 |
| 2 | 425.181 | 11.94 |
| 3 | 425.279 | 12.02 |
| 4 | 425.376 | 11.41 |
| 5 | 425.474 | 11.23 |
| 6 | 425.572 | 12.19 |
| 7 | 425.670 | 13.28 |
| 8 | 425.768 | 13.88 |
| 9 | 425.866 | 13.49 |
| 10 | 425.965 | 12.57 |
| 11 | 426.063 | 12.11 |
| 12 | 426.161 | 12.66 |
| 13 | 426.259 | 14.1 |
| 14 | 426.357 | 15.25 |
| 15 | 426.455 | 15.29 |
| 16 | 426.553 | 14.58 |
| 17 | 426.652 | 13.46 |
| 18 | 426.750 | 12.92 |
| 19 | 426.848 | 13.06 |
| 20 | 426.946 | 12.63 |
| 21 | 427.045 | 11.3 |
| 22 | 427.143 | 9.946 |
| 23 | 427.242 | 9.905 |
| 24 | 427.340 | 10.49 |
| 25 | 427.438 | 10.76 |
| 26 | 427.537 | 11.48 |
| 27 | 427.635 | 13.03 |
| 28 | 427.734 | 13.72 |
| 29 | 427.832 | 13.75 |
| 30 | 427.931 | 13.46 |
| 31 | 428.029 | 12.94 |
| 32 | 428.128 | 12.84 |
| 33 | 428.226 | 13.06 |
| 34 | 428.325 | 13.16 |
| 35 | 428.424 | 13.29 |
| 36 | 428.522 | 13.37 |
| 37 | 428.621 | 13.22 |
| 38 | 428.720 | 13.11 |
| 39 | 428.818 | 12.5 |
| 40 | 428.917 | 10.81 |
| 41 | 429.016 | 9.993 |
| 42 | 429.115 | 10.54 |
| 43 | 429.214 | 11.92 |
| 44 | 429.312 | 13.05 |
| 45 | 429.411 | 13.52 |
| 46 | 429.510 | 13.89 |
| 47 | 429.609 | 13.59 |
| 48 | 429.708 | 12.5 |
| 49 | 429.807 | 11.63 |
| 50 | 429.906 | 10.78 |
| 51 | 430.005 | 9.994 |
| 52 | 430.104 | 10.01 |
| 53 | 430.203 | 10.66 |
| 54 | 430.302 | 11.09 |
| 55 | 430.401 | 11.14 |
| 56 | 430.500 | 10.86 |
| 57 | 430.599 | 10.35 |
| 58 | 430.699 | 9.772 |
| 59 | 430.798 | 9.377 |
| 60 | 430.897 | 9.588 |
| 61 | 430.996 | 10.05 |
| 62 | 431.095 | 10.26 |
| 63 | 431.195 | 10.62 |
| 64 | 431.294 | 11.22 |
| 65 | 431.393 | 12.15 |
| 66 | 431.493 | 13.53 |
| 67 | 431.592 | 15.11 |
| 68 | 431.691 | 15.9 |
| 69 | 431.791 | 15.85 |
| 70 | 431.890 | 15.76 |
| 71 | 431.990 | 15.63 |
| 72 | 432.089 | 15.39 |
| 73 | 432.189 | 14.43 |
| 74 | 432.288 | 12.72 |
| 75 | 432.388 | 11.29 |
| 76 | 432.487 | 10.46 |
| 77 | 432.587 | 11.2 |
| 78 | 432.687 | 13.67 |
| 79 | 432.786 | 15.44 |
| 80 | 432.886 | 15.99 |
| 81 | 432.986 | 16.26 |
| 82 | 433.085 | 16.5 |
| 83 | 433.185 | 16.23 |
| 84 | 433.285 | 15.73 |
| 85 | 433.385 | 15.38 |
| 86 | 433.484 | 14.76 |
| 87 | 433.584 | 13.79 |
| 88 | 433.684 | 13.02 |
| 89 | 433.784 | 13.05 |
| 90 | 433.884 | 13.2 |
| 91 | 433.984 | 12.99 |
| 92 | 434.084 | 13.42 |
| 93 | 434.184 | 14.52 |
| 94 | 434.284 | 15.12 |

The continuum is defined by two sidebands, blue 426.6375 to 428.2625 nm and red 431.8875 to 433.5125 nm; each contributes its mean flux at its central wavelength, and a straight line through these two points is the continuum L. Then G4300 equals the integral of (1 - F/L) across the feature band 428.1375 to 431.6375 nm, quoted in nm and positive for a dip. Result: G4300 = 0.41 nm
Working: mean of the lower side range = 12.3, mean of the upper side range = 14.5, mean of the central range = 11.7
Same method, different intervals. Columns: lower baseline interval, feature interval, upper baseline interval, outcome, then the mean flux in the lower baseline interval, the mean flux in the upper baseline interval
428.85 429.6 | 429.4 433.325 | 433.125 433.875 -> 0.17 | 12.1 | 14.5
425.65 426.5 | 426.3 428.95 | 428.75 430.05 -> 0.02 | 13.6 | 11.9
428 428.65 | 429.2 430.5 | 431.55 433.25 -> 0.18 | 13.1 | 14.6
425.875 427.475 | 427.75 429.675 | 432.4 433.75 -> 0.06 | 12.6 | 14.4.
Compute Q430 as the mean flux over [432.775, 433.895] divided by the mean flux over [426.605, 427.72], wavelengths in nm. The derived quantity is 1.27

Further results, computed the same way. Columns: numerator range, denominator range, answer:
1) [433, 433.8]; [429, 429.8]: 1.20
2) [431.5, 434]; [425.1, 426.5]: 1.11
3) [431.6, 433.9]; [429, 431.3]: 1.30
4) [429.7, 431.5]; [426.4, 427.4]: 0.87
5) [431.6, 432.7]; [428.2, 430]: 1.12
